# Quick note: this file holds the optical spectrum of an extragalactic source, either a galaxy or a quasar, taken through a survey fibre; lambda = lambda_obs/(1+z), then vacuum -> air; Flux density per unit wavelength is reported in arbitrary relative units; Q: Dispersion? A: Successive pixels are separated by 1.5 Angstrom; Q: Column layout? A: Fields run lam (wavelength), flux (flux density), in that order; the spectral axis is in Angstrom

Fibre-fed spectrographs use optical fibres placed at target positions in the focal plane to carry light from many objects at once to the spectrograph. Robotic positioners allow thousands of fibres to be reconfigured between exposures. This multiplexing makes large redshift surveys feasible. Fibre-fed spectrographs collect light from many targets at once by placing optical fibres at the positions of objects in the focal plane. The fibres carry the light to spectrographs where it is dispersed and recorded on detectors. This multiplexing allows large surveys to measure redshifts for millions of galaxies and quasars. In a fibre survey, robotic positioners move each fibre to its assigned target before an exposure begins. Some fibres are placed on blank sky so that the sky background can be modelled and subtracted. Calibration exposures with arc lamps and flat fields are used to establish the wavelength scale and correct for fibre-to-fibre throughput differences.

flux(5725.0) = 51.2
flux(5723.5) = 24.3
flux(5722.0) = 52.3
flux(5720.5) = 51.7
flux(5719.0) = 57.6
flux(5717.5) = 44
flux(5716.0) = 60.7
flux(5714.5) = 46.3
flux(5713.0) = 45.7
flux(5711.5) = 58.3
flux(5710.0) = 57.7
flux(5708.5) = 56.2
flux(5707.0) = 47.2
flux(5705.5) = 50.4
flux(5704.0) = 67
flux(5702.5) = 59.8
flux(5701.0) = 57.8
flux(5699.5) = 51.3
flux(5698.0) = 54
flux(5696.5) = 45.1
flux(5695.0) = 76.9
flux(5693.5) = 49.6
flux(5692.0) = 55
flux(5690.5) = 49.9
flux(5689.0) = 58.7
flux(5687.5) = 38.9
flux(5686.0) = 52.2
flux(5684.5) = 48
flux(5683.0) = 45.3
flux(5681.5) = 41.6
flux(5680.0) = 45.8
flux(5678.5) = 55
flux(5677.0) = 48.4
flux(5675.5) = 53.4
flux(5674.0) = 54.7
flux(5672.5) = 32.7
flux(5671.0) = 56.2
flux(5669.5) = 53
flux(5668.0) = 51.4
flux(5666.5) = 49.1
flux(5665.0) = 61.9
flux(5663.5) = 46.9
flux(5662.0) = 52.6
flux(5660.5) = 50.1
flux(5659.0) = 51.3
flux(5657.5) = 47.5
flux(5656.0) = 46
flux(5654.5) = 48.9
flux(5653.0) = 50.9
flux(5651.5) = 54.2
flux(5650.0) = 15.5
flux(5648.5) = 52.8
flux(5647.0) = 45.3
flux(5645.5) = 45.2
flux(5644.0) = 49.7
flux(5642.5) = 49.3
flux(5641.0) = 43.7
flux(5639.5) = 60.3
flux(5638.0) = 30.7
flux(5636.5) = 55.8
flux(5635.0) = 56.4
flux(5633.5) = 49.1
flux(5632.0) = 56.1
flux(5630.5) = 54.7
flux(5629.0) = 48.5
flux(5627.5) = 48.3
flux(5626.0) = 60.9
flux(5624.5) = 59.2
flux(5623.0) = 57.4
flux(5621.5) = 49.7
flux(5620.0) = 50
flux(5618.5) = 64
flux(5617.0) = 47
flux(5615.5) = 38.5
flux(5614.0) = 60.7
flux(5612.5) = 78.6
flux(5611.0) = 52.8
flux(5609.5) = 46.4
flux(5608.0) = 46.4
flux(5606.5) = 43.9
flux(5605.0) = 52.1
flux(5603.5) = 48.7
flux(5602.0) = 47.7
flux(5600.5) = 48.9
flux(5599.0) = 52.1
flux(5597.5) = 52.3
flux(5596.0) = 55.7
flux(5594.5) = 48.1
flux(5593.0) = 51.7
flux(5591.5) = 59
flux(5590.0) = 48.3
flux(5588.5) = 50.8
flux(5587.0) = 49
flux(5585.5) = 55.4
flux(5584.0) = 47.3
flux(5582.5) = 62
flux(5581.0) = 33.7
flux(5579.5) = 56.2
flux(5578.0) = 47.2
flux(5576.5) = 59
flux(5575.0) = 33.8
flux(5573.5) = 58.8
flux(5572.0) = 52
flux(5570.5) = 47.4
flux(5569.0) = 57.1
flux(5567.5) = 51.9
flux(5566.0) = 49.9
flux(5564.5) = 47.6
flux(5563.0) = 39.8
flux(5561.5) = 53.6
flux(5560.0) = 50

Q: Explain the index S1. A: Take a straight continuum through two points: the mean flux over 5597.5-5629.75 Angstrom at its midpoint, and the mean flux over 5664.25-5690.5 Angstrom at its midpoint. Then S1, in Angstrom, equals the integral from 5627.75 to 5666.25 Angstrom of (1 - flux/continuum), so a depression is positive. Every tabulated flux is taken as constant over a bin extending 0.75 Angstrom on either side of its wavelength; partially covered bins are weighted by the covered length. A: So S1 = 1.6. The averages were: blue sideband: 52.5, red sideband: 49.8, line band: 48.9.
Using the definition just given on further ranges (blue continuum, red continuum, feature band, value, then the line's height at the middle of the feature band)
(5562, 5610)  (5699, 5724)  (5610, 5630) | -1.7 Angstrom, 50.7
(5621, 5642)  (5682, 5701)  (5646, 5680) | 2.1 Angstrom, 52.2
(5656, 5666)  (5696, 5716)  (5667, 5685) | 1.1 Angstrom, 52.1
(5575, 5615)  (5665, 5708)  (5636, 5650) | 1.5 Angstrom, 51.8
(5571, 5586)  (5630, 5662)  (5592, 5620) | -1.4 Angstrom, 49.6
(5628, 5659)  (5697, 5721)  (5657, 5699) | 0.3 Angstrom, 51.2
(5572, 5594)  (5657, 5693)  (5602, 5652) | -0.1 Angstrom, 50.5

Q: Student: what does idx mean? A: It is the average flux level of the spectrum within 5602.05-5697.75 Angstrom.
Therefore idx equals 50.6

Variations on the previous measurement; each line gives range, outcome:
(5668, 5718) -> 52.1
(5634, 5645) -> 49.3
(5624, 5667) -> 49.6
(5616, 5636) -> 53.8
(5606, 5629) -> 53.5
